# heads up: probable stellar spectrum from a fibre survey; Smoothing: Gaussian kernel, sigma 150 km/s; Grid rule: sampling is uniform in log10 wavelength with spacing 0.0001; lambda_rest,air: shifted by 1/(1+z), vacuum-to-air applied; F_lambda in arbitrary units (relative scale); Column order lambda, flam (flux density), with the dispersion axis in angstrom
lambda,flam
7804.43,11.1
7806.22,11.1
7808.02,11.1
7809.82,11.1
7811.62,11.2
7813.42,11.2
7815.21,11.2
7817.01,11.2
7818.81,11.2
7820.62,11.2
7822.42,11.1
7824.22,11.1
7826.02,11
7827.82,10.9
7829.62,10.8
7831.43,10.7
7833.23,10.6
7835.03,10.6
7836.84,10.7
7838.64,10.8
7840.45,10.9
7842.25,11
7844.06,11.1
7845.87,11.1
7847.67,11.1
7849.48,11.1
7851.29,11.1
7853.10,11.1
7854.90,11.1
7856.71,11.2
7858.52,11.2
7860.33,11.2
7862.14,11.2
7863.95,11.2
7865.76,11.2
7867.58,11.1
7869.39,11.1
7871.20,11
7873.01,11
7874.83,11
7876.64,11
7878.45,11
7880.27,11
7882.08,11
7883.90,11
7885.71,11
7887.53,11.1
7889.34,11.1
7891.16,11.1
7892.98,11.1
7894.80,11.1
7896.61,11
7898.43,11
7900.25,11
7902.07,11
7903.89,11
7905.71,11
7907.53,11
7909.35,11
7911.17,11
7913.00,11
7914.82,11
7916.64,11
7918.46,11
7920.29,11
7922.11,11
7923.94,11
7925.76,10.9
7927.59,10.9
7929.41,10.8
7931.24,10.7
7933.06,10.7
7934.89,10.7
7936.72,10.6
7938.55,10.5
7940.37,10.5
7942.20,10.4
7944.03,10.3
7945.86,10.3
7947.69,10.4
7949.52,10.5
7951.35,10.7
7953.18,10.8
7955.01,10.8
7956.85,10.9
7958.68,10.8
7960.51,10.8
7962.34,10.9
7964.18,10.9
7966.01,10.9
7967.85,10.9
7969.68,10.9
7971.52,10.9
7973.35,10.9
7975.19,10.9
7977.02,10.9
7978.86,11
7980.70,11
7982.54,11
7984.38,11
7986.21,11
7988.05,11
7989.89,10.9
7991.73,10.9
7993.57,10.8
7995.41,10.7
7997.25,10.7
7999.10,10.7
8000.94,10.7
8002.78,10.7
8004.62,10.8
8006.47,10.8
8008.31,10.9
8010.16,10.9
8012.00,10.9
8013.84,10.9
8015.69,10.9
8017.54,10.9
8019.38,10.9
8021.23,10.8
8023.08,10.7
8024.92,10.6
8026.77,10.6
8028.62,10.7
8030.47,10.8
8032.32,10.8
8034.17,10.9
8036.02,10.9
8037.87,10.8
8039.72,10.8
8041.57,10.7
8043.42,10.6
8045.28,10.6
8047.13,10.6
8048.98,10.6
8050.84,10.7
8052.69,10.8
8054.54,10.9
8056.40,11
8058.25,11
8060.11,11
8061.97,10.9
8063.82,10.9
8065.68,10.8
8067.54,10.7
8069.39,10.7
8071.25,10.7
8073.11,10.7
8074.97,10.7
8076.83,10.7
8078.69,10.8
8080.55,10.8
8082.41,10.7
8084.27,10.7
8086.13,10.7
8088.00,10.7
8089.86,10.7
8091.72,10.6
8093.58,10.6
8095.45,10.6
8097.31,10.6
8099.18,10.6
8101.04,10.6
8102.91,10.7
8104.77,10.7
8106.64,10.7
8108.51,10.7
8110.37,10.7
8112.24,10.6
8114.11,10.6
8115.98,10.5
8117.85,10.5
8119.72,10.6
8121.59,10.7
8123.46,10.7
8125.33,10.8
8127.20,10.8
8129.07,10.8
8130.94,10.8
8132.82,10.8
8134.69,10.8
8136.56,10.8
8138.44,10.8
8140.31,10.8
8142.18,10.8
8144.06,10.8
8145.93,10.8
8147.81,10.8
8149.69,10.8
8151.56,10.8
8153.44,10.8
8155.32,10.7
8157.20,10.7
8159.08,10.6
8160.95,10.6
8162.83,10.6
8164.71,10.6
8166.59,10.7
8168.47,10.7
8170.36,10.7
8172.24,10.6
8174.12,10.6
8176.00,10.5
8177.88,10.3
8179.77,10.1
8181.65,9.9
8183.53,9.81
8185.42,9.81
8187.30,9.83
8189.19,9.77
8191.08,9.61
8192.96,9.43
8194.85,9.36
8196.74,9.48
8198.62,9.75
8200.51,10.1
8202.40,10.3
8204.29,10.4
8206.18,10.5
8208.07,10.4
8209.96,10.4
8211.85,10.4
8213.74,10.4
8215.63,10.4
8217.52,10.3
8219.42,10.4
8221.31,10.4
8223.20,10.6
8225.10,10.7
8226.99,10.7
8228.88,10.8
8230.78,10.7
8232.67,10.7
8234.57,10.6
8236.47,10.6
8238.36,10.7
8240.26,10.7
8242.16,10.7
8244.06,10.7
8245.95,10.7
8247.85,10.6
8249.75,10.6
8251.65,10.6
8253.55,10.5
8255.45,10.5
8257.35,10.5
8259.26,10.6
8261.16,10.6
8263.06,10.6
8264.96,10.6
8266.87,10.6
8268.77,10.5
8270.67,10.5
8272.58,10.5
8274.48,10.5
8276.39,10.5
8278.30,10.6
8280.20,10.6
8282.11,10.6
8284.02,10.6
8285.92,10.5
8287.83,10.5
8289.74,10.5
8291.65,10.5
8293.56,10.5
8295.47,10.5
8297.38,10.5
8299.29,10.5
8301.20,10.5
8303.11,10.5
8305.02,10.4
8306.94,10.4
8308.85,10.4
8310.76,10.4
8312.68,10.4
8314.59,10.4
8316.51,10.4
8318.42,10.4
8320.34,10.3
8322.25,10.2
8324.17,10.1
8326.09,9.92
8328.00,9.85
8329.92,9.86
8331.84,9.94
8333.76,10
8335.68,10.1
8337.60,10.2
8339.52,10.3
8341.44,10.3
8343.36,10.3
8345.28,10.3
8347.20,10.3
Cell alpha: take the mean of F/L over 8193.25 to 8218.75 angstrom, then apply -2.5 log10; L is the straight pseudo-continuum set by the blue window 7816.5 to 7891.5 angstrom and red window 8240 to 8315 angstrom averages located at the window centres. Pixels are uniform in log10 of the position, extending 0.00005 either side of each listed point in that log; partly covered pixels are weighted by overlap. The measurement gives 0.05 mag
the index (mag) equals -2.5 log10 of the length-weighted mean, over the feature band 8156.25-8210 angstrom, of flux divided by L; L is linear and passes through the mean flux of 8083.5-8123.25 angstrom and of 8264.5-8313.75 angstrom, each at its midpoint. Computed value 0.04 mag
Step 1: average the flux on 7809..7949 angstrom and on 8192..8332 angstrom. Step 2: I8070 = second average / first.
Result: 0.95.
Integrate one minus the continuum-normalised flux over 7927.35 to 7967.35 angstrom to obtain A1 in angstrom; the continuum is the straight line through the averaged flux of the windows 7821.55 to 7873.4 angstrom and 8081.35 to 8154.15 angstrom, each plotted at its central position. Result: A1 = 0.8 angstrom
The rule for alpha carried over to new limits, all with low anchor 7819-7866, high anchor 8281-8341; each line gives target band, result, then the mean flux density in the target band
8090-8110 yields 0.00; 10.6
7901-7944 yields 0.00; 10.8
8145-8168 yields -0.02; 10.7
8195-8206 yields 0.05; 9.99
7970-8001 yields -0.01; 10.9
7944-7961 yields 0.02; 10.6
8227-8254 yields -0.02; 10.7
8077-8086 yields -0.01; 10.7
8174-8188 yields 0.05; 10.1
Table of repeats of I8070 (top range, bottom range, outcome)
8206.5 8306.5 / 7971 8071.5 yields 0.97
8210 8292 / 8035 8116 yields 0.99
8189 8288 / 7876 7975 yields 0.96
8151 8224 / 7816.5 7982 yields 0.94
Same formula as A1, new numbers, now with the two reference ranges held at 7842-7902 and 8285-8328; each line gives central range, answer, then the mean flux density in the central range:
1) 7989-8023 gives 0.1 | 10.8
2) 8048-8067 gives -0.1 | 10.9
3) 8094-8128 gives 0.2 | 10.6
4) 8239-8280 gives -0.5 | 10.6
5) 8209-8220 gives 0.2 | 10.4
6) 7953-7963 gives 0.1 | 10.8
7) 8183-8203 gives 1.6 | 9.74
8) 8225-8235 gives -0.2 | 10.7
